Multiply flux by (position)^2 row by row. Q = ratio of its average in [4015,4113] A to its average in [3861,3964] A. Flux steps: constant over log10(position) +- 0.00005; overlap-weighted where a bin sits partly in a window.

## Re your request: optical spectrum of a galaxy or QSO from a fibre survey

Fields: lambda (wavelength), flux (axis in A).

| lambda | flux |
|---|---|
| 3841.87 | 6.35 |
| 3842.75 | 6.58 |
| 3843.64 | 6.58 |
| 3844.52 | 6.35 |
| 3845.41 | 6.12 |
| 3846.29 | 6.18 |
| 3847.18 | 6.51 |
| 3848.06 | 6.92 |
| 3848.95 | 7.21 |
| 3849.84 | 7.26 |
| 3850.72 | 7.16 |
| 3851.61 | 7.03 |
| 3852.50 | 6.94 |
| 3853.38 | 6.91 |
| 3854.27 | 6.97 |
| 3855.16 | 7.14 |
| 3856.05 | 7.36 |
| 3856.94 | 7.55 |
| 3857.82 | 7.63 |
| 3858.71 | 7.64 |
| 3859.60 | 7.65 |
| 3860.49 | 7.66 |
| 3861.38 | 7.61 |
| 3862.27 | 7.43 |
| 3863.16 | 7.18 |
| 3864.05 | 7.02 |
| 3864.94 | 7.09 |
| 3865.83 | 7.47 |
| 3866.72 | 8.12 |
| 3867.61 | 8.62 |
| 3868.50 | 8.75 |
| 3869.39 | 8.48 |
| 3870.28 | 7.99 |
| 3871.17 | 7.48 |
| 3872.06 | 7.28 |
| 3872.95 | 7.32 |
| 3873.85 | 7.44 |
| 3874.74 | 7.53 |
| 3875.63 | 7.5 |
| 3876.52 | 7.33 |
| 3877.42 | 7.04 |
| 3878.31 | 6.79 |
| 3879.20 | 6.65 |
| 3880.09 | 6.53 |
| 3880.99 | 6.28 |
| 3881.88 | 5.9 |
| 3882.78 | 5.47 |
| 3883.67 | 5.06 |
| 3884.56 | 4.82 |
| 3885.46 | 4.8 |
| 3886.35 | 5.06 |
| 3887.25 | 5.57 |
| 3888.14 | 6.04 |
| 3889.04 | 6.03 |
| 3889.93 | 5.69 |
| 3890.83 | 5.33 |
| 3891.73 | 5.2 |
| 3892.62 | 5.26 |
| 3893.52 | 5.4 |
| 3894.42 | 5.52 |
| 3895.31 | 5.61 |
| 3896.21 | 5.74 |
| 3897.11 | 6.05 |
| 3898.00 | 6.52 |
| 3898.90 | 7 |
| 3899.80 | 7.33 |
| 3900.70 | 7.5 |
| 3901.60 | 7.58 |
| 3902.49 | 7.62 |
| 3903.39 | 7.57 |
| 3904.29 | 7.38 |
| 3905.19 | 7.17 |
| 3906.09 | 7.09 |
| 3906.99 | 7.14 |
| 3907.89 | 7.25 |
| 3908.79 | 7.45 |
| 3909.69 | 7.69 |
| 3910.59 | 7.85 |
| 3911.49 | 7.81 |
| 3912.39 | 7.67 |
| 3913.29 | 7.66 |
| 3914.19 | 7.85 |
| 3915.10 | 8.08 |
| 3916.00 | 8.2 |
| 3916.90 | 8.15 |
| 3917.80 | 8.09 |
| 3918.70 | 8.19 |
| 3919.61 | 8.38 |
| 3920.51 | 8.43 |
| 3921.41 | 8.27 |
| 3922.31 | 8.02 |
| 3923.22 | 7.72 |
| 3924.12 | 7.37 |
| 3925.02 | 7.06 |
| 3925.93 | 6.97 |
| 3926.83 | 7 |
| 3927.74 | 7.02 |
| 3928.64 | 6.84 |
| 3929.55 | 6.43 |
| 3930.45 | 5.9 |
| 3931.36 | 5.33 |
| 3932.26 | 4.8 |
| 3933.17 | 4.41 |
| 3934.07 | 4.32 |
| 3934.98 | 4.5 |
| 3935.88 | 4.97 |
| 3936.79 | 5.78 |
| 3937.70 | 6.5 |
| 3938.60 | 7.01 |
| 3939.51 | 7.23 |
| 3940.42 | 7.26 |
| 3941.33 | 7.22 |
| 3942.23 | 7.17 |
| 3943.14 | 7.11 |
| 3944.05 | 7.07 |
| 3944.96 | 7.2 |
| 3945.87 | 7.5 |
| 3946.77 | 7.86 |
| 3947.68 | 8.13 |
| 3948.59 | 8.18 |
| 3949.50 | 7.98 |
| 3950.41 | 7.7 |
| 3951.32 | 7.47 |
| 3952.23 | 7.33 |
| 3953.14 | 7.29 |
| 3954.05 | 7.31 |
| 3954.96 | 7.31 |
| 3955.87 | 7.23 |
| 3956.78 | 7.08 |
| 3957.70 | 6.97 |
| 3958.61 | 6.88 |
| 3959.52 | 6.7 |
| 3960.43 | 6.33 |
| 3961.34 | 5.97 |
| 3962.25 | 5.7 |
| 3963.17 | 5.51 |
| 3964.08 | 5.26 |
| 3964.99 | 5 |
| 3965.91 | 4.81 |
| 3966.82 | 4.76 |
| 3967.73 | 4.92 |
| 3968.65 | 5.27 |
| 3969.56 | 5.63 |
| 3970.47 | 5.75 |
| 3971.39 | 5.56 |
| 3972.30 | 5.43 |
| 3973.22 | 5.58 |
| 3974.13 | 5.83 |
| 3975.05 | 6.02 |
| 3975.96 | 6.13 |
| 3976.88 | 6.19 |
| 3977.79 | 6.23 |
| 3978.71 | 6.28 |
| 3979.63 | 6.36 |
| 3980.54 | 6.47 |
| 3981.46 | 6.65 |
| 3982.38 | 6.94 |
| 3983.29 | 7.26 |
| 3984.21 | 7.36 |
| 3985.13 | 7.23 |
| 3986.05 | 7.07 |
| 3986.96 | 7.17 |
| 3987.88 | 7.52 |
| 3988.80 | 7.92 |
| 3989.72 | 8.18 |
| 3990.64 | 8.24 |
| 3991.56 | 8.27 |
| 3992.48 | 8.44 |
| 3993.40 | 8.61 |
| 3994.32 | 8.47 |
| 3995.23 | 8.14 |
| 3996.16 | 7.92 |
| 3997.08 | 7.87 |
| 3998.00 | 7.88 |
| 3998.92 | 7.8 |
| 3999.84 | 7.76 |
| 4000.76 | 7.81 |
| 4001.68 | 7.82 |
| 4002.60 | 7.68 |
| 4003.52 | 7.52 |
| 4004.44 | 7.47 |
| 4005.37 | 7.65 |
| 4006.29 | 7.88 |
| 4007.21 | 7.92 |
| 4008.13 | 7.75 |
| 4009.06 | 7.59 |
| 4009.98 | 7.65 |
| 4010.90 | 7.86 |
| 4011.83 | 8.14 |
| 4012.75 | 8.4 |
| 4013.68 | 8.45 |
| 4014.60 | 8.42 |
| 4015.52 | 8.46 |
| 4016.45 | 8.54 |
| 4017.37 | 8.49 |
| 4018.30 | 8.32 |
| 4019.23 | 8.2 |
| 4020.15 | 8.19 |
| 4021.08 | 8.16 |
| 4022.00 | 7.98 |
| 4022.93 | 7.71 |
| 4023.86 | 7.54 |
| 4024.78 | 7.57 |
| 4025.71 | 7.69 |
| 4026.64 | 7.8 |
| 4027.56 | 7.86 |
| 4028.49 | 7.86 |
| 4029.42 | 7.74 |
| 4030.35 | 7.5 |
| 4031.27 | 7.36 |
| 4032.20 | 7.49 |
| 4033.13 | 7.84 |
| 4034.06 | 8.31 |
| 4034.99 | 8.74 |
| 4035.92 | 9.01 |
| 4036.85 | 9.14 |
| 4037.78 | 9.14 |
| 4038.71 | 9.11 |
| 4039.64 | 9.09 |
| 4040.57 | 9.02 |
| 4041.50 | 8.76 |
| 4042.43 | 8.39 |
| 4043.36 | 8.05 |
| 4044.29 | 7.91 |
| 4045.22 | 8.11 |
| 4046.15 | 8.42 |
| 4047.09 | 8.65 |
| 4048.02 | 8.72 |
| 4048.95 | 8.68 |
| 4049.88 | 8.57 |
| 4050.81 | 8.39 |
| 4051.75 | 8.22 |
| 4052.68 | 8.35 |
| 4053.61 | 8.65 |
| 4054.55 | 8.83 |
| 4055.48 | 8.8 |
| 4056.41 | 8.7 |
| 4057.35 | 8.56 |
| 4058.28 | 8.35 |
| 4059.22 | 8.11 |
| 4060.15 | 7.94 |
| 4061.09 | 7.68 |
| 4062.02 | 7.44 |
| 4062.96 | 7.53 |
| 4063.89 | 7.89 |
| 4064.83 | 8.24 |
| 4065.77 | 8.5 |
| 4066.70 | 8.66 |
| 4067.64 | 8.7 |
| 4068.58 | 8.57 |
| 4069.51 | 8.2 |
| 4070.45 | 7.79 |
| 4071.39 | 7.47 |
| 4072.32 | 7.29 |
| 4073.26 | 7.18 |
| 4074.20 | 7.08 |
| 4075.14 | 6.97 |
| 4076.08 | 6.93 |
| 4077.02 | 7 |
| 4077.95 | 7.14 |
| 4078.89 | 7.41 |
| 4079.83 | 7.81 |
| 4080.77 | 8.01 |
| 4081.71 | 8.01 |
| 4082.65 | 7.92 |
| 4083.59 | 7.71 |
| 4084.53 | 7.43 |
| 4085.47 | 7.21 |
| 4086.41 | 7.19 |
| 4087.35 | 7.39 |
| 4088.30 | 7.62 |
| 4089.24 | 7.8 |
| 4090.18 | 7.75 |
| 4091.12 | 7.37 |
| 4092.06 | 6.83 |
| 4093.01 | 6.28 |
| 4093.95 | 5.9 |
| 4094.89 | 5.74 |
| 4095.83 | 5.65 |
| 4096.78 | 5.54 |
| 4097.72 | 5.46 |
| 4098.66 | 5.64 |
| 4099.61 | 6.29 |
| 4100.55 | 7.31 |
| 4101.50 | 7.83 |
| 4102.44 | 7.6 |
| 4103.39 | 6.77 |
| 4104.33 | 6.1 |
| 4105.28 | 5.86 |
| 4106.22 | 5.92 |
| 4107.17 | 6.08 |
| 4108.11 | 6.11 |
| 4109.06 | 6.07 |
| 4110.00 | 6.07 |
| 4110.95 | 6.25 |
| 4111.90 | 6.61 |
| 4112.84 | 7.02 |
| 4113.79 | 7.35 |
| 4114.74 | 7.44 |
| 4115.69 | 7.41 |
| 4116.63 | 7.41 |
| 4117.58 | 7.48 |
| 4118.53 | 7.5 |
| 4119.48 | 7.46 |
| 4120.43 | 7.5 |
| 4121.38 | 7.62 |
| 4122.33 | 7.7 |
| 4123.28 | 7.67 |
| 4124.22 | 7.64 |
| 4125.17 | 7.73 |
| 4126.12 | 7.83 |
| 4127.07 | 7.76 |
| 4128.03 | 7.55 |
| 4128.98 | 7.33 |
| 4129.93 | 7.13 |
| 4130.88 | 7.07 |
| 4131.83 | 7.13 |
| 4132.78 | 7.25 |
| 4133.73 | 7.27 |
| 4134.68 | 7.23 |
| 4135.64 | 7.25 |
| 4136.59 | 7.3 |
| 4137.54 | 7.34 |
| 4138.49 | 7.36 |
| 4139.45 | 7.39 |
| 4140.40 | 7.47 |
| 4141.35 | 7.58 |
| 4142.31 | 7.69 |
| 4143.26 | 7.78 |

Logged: 1.20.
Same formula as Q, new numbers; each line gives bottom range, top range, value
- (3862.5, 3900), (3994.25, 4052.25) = 1.34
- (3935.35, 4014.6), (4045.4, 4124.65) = 1.11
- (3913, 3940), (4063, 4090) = 1.20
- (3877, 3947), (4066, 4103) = 1.18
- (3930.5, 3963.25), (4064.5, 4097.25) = 1.18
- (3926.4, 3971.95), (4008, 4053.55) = 1.34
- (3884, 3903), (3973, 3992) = 1.21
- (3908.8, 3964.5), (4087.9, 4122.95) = 1.05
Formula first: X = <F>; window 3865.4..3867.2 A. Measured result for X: 7.82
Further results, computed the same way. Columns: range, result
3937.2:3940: 6.89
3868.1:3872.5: 8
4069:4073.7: 7.61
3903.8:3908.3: 7.2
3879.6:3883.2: 6.05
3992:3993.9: 8.51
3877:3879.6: 6.84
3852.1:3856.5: 7.06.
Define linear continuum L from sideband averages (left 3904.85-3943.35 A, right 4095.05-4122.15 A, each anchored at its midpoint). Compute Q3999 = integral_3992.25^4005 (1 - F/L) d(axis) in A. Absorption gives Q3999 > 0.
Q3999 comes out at -1.9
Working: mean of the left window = 7.03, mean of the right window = 6.69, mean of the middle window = 7.93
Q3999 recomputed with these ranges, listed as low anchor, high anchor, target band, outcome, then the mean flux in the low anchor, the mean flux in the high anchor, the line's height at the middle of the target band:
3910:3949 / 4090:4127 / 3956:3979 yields 3.9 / 7.08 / 6.82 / 7.03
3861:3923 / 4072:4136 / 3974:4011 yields -2.1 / 7.02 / 7.06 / 7.04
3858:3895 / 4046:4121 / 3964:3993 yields 2.5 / 6.71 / 7.41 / 7.05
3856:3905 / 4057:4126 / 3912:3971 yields 1.2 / 6.79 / 7.24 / 6.92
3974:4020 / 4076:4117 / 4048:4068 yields -3.3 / 7.62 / 6.87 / 7.16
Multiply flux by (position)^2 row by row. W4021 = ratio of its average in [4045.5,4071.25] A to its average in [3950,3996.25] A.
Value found 1.30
